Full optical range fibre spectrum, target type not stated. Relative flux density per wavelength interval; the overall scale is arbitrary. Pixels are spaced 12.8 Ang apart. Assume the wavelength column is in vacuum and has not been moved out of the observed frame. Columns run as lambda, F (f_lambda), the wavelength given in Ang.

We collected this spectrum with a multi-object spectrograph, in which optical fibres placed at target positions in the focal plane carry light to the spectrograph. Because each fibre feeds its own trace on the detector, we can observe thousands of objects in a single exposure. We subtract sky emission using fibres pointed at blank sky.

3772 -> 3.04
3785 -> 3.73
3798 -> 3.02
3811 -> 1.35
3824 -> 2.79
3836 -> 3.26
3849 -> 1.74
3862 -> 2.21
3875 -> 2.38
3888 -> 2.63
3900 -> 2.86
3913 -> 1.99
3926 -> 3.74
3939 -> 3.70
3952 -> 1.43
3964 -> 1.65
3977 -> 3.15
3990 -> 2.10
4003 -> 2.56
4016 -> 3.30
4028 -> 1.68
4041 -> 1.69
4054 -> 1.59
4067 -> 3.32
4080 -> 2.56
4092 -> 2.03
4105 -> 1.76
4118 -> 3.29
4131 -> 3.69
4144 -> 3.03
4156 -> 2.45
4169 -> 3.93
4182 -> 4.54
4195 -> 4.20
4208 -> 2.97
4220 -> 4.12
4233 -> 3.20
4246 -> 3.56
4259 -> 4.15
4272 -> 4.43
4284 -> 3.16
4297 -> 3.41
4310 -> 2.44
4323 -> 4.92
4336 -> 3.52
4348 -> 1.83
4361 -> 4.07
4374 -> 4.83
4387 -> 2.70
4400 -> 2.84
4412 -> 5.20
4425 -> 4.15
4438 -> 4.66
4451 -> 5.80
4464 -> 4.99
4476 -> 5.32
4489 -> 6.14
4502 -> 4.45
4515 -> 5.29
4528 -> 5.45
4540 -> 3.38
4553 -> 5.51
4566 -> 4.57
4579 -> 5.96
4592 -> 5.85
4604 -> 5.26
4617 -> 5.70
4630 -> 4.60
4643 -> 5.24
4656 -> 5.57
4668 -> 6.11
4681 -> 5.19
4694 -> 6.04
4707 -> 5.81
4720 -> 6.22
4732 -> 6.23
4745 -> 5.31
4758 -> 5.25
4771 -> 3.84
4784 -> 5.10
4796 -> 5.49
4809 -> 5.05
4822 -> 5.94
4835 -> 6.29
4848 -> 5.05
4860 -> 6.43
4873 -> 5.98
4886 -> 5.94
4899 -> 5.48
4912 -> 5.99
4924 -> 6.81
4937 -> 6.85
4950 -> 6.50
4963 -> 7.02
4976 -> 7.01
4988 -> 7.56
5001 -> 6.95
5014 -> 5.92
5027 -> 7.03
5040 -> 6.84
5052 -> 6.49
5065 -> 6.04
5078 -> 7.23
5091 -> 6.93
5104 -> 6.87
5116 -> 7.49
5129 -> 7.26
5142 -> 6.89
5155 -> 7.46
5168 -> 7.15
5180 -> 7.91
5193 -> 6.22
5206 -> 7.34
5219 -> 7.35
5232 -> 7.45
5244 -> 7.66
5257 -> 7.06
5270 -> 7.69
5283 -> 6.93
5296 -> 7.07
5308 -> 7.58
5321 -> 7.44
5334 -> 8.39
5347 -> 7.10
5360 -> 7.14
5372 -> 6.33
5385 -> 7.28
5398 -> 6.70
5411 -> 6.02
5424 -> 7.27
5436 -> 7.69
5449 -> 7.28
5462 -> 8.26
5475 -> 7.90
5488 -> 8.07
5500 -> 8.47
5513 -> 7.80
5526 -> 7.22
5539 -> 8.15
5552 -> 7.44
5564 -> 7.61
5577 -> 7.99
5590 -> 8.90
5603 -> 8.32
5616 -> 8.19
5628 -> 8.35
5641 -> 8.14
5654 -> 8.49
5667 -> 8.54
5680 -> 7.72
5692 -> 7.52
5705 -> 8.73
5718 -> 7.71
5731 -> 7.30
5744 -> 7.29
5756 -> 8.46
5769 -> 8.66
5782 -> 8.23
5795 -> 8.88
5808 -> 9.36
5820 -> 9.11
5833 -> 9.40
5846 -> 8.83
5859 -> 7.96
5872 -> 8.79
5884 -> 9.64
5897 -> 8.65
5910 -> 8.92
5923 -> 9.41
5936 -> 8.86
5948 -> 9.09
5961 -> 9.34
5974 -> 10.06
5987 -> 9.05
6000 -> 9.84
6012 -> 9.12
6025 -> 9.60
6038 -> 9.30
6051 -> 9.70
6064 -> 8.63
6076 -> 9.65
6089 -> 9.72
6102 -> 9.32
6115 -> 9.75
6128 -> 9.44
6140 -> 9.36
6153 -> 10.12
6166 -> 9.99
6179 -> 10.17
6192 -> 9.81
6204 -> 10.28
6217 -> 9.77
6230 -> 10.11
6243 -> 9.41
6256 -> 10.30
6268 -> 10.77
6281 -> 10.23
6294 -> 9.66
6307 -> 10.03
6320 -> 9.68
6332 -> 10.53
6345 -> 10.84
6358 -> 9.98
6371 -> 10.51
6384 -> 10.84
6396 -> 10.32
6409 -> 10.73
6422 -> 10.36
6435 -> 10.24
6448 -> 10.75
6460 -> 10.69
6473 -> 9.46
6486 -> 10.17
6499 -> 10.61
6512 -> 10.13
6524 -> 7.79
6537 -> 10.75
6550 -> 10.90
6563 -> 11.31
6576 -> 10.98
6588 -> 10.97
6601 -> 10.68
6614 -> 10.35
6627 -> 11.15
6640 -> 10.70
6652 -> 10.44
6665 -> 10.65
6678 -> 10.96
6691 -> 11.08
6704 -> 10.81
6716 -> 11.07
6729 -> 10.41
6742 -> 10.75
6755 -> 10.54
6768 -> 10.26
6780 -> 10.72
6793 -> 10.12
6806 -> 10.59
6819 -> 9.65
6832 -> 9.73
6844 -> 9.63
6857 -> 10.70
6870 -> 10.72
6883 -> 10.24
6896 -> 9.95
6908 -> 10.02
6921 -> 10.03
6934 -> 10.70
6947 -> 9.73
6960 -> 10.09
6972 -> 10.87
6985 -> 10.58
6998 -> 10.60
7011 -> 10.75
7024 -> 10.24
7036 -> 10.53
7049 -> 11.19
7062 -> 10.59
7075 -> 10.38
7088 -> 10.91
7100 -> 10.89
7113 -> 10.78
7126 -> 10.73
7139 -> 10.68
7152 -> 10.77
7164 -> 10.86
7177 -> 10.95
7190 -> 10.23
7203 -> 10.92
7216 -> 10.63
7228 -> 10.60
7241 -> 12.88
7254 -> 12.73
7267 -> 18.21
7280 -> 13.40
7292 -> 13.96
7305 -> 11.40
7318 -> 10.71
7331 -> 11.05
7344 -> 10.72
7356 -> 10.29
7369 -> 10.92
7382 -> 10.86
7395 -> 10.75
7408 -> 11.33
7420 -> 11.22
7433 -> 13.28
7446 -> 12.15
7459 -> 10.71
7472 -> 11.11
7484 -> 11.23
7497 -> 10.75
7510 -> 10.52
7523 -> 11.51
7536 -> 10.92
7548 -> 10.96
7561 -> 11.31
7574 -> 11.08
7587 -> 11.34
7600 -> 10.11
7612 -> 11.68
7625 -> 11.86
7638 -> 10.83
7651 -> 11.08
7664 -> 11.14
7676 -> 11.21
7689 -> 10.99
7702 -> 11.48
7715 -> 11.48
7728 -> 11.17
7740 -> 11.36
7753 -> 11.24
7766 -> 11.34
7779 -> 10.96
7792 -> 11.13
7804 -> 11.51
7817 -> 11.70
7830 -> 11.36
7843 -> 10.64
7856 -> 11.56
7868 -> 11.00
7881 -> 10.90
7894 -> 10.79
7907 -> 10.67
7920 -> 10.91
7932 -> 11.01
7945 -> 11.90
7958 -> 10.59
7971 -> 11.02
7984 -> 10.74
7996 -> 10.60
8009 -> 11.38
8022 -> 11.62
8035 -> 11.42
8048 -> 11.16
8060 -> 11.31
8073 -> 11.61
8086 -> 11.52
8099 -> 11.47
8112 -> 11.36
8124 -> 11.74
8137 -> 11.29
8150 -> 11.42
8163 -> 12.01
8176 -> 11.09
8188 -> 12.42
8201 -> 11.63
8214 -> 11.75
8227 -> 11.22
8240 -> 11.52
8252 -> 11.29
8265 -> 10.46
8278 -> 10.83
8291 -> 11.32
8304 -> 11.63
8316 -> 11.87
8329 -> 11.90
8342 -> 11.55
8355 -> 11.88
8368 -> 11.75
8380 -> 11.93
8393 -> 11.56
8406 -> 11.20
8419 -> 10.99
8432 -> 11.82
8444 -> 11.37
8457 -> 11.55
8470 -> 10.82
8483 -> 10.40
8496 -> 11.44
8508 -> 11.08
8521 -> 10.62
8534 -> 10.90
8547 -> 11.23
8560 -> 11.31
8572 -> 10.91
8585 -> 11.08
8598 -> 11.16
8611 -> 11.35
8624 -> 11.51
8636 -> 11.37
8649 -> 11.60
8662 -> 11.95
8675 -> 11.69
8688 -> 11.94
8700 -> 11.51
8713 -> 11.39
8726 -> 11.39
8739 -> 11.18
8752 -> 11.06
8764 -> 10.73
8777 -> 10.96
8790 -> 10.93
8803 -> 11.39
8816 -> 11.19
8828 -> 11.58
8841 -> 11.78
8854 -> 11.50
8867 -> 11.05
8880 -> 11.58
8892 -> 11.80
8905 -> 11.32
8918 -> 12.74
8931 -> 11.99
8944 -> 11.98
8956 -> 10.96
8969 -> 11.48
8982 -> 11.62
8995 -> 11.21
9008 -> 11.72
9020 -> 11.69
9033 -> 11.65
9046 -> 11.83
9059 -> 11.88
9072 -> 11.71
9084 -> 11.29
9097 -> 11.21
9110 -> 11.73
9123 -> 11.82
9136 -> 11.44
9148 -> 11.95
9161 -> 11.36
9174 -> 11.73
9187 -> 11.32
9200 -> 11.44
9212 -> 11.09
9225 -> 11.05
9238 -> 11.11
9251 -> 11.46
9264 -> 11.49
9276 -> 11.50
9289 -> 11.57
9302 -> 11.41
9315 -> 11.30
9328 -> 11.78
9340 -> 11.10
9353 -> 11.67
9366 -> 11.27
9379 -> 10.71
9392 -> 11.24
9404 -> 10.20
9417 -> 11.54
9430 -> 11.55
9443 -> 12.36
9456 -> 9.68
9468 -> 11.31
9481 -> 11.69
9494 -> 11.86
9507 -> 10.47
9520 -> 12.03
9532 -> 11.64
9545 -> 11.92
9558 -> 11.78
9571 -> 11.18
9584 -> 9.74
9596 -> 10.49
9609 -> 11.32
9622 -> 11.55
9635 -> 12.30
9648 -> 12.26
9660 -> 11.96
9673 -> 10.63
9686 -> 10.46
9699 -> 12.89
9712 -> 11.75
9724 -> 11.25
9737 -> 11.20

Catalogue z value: 0.11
